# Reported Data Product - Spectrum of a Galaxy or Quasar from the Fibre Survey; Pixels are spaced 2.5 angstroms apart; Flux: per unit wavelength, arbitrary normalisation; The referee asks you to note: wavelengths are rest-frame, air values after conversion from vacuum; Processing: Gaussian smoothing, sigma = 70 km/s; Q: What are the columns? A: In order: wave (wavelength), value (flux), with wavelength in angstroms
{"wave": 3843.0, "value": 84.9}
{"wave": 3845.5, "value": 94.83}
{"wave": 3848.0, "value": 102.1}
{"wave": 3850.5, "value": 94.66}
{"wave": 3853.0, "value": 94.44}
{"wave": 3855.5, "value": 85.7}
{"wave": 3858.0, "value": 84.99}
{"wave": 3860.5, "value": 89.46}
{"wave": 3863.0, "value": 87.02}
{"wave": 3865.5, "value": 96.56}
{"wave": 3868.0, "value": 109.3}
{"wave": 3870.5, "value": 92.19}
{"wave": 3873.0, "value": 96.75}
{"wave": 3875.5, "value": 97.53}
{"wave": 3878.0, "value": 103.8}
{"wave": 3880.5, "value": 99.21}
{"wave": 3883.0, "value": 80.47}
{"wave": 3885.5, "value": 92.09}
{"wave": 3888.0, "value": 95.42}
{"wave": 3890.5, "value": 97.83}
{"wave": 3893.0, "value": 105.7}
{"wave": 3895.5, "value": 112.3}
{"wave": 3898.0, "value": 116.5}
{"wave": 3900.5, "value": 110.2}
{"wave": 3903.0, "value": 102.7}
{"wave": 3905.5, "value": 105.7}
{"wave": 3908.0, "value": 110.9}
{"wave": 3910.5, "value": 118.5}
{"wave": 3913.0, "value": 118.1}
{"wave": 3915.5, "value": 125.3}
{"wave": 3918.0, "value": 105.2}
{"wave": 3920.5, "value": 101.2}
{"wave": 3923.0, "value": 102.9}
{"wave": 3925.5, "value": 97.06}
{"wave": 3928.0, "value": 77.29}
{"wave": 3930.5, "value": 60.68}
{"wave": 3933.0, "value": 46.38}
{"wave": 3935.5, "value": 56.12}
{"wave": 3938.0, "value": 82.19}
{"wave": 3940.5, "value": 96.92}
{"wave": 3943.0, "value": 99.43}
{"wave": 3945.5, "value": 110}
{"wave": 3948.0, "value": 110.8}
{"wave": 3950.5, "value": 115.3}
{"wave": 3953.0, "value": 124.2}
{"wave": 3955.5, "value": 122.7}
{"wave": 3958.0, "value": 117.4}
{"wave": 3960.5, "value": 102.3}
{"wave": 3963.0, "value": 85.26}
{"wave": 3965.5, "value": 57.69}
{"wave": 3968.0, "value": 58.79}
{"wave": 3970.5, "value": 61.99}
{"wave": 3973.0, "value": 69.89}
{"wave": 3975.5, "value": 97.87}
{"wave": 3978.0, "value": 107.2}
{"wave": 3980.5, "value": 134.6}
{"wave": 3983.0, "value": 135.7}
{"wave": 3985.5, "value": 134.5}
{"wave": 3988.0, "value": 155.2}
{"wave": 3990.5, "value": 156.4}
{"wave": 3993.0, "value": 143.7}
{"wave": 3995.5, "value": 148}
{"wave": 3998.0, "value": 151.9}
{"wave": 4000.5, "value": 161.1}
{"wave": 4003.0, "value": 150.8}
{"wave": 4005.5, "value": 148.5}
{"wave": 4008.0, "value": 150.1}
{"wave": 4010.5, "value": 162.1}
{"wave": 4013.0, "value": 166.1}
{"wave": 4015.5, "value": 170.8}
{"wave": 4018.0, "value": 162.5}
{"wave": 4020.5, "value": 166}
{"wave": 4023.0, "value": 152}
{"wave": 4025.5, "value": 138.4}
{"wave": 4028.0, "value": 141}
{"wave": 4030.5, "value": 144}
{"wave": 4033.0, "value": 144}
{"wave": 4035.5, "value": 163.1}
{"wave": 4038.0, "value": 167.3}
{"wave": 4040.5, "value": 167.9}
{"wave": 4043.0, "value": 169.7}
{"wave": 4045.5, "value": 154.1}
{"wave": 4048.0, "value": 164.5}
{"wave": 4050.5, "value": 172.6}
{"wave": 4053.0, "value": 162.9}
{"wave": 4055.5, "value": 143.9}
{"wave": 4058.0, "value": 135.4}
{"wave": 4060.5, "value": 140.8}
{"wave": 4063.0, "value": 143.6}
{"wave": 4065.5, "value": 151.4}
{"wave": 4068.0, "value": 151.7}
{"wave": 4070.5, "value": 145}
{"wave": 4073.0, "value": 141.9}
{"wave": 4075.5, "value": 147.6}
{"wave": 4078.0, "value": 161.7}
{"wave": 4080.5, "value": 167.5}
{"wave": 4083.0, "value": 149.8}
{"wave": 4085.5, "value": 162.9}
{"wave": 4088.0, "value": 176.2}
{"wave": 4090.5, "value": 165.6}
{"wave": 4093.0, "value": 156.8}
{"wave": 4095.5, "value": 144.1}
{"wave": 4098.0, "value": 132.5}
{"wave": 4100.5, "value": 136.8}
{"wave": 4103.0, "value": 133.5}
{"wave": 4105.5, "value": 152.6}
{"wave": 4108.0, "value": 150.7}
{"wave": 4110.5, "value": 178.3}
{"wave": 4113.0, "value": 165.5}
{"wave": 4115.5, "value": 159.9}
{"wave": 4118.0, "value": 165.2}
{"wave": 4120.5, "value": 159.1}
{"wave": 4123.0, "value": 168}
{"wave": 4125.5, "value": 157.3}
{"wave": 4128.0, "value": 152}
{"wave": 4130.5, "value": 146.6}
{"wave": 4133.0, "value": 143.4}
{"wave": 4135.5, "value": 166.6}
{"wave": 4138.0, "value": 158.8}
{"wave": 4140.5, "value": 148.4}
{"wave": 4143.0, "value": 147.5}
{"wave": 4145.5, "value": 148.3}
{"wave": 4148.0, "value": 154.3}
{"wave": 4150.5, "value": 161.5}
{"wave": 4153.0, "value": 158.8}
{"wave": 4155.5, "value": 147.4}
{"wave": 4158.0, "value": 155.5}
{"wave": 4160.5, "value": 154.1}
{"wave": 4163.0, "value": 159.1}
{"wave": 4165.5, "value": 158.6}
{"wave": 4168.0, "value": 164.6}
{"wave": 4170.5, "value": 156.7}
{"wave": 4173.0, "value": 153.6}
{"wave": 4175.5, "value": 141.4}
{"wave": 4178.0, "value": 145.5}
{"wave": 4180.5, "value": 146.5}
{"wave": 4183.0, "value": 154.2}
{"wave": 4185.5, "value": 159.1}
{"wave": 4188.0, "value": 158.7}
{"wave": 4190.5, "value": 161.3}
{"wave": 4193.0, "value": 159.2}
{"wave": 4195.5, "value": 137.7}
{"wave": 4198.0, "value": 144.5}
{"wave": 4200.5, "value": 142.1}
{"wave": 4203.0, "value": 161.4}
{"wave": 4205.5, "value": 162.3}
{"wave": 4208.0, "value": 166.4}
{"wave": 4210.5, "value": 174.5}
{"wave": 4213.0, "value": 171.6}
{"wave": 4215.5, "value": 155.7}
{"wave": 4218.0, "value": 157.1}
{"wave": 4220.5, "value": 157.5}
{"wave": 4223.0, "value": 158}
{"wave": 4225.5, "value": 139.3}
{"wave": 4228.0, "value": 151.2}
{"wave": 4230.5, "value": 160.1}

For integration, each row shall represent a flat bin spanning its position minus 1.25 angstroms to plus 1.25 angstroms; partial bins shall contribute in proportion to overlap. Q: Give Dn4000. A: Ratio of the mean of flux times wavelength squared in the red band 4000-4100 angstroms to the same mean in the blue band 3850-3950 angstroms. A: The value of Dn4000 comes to 1.7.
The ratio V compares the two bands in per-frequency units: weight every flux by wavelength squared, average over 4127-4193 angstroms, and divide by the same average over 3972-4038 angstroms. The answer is 1.1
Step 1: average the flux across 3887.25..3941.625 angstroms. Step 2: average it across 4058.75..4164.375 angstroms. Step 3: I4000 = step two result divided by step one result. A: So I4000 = 1.6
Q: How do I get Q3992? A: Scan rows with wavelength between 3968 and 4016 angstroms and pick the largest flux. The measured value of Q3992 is 170.8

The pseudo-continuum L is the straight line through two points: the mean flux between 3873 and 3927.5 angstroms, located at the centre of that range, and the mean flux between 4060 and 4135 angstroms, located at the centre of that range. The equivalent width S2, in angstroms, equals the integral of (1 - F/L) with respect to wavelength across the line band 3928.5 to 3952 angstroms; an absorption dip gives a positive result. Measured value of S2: 5.8 angstroms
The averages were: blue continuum 104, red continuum 154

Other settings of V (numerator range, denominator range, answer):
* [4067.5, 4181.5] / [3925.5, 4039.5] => 1.35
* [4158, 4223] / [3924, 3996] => 1.71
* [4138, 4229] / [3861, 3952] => 1.81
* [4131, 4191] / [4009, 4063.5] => 1.05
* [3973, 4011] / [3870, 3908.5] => 1.46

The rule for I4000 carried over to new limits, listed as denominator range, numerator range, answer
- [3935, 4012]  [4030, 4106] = 1.31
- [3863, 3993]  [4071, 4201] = 1.52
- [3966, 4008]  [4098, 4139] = 1.24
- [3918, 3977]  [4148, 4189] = 1.72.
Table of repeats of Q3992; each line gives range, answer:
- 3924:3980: 124.2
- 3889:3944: 125.3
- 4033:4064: 172.6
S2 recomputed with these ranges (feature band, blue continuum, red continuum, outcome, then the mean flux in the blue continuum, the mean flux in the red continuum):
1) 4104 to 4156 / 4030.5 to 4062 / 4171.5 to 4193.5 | -0.8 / 157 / 153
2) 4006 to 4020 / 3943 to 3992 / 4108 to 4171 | -4.7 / 108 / 157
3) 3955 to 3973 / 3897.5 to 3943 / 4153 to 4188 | 3.7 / 96.1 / 154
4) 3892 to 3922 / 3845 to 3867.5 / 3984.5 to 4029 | 0.6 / 92.7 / 153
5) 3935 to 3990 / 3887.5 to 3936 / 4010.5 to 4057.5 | 9.2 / 99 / 158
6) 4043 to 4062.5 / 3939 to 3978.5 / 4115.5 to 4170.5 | -4.3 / 95.8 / 156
